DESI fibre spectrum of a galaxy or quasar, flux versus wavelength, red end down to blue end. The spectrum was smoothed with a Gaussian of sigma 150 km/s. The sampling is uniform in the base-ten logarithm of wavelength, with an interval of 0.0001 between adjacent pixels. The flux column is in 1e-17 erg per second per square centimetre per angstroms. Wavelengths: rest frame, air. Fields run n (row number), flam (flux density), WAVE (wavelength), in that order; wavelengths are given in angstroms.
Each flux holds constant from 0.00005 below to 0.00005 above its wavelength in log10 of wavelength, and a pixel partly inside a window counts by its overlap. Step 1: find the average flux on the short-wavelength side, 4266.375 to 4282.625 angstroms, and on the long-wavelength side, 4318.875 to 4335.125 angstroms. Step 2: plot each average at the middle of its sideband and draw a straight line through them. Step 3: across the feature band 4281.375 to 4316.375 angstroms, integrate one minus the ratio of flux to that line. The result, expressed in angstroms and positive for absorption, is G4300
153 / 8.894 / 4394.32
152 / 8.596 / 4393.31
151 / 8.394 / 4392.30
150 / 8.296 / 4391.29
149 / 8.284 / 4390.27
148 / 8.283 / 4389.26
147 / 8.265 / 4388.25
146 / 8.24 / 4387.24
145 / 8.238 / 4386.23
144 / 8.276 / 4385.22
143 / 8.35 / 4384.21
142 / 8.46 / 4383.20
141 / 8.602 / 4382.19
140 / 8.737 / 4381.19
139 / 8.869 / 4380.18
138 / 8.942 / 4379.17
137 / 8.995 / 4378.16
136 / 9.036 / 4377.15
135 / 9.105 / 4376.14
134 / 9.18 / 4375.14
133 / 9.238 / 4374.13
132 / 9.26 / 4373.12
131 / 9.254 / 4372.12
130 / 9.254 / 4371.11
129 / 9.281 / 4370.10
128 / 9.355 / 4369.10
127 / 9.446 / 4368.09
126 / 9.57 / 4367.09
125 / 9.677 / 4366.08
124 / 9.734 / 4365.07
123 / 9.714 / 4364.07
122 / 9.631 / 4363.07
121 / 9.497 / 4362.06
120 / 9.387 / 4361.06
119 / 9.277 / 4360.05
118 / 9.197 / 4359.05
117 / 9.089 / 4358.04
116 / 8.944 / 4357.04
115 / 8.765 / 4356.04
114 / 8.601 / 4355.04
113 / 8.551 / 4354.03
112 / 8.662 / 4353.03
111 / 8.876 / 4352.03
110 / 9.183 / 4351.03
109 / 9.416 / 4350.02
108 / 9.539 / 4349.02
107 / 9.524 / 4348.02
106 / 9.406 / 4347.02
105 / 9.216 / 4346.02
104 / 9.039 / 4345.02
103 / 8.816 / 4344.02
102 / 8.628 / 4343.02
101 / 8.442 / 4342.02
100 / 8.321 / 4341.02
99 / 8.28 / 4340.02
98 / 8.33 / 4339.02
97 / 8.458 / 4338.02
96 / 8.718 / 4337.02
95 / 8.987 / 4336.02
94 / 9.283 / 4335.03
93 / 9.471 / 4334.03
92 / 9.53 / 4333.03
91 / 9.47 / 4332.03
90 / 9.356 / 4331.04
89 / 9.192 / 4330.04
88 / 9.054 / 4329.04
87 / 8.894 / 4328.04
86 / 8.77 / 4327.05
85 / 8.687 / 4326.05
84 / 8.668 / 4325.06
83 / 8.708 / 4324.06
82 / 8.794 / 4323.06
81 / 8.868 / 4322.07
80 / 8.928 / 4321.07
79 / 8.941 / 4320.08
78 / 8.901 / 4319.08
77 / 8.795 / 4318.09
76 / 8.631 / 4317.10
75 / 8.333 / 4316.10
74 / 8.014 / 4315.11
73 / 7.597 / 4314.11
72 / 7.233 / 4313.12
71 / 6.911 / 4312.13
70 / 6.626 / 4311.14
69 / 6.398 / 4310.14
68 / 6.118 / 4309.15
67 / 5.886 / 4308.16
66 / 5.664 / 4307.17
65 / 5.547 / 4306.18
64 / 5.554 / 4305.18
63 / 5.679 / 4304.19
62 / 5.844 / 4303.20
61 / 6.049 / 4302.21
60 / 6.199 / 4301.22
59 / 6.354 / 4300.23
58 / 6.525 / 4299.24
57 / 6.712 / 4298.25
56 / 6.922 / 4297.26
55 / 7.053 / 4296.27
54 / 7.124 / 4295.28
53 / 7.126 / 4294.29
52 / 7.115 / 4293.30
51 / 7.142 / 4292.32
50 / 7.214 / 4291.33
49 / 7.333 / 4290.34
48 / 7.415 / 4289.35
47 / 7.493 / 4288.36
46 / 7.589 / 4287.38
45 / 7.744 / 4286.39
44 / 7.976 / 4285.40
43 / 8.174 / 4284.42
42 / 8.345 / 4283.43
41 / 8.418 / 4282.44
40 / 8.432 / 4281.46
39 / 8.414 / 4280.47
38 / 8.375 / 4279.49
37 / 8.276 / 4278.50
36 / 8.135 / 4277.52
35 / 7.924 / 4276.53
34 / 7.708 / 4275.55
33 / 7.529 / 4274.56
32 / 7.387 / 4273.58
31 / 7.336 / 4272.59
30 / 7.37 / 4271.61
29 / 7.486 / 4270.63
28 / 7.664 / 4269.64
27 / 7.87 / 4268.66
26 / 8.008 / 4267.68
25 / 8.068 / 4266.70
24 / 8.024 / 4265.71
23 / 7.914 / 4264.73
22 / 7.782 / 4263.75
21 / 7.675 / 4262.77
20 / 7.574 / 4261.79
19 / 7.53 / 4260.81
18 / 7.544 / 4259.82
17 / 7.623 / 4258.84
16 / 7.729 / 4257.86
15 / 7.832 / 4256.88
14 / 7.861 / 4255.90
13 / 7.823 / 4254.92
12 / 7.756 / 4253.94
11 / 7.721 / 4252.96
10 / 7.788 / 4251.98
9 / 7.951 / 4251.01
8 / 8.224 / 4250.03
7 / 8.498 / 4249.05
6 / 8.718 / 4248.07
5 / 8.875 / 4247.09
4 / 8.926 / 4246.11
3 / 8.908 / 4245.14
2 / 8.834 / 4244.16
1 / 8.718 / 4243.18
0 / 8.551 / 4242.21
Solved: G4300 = 6.0 angstroms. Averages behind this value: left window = 7.9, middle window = 6.97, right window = 9.02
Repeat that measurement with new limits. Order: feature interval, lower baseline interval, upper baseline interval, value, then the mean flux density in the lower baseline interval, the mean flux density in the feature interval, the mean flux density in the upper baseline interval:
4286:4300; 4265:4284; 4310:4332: 1.67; 7.93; 7.16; 8.43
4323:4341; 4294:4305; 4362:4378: -2.56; 6.47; 8.91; 9.38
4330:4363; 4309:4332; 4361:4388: -1.25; 8.34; 9.02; 9.08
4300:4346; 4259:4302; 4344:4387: 1.95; 7.57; 8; 9.1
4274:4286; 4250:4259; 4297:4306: -2.11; 7.82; 8.14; 6.16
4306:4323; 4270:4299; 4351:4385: 1.25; 7.62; 7.57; 9.1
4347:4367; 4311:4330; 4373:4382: -0.97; 8.44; 9.23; 9.02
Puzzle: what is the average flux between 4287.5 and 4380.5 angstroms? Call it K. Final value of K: 8.33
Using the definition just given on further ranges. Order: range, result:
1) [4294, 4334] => 7.62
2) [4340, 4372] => 9.15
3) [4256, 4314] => 7.29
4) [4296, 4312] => 6.2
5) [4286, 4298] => 7.26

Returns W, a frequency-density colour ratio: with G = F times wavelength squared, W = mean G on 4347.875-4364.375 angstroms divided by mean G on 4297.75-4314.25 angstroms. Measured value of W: 1.5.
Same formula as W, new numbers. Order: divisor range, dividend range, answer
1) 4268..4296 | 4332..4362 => 1.20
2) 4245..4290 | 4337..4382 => 1.19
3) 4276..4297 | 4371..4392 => 1.17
